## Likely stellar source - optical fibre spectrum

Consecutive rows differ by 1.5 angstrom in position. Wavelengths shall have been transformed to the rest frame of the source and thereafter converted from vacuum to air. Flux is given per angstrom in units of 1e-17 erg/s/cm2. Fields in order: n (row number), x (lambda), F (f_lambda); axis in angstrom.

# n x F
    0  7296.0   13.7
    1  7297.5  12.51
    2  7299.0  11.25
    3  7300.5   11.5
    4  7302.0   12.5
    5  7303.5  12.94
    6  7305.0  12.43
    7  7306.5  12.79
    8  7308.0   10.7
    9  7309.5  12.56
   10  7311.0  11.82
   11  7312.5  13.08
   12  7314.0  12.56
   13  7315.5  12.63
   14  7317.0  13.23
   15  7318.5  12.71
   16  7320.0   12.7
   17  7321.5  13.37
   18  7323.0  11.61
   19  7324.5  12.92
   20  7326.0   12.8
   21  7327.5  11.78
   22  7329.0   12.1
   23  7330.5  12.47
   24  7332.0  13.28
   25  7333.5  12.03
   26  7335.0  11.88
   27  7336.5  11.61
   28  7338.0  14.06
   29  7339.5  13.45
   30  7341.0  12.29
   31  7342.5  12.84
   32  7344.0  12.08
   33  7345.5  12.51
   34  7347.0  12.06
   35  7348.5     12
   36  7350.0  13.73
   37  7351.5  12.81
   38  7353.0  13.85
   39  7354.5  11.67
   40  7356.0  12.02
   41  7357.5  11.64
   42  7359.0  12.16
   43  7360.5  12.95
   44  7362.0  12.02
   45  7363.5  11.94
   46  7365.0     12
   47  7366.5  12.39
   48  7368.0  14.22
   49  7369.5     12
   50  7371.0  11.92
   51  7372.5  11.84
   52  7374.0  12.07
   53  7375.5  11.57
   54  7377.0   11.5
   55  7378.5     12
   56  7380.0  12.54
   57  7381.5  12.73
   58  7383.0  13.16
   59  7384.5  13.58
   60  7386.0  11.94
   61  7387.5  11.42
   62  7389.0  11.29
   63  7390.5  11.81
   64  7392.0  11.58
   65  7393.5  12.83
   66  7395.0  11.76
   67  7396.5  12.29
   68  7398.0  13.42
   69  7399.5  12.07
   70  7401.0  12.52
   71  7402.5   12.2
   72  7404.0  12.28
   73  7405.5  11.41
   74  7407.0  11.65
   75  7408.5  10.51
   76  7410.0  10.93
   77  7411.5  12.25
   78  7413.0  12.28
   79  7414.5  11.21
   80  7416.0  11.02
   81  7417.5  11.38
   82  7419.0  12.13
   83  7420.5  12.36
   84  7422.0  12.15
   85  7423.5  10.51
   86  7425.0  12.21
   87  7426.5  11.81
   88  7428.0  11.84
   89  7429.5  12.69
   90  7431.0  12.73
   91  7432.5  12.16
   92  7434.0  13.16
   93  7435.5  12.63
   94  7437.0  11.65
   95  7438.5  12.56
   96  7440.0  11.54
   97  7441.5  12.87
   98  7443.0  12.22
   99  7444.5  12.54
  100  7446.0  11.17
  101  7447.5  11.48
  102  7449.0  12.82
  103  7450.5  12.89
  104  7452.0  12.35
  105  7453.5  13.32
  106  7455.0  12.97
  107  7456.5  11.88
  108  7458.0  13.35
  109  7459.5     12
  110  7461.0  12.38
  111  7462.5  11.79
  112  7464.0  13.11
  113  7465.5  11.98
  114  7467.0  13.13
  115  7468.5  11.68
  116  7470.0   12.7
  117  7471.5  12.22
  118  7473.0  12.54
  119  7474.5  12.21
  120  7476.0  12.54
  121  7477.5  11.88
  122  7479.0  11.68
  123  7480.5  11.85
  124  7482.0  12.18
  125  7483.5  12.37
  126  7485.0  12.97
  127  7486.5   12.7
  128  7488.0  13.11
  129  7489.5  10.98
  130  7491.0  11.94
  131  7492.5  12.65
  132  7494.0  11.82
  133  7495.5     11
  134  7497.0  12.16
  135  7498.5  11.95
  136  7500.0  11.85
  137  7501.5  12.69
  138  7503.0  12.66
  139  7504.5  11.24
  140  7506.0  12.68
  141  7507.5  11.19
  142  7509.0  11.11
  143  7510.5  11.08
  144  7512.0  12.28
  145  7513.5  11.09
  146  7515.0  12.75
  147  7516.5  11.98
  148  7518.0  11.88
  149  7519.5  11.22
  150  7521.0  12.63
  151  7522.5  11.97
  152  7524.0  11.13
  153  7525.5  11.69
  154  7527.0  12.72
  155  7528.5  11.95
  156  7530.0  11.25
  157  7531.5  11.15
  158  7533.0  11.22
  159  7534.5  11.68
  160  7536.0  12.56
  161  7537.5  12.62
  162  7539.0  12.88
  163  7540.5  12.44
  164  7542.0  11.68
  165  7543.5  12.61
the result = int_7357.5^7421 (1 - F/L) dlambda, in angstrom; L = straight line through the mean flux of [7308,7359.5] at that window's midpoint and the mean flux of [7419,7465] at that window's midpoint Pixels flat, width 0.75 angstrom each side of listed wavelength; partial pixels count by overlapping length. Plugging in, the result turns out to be 1.7 angstrom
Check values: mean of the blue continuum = 12.5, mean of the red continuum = 12.3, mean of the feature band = 12.1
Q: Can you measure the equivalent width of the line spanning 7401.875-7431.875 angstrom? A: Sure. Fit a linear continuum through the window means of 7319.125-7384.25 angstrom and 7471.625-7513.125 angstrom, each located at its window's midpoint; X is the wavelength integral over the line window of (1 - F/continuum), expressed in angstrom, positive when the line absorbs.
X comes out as 1.2 angstrom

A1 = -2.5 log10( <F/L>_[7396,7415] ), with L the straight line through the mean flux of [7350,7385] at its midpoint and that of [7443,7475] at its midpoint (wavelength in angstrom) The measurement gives 0.042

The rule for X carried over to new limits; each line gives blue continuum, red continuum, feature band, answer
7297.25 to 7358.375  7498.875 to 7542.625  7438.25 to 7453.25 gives -0.2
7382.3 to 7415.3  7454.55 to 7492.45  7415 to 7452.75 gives 0.2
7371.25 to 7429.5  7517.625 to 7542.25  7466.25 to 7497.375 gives -0.7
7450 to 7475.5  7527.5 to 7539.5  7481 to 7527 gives 0.7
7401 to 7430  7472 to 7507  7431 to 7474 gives -1.6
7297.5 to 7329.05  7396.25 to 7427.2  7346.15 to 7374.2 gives -0.6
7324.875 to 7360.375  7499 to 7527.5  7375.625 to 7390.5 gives 0.2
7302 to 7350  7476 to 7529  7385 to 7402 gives 0.3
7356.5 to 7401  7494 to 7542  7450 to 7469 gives -0.8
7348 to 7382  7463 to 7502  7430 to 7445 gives -0.2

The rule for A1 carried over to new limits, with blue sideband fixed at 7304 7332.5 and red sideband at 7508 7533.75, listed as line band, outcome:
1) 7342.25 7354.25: -0.03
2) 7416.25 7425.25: 0.03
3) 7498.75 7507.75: -0.03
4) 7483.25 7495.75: -0.03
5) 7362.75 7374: 0.00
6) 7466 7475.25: -0.04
